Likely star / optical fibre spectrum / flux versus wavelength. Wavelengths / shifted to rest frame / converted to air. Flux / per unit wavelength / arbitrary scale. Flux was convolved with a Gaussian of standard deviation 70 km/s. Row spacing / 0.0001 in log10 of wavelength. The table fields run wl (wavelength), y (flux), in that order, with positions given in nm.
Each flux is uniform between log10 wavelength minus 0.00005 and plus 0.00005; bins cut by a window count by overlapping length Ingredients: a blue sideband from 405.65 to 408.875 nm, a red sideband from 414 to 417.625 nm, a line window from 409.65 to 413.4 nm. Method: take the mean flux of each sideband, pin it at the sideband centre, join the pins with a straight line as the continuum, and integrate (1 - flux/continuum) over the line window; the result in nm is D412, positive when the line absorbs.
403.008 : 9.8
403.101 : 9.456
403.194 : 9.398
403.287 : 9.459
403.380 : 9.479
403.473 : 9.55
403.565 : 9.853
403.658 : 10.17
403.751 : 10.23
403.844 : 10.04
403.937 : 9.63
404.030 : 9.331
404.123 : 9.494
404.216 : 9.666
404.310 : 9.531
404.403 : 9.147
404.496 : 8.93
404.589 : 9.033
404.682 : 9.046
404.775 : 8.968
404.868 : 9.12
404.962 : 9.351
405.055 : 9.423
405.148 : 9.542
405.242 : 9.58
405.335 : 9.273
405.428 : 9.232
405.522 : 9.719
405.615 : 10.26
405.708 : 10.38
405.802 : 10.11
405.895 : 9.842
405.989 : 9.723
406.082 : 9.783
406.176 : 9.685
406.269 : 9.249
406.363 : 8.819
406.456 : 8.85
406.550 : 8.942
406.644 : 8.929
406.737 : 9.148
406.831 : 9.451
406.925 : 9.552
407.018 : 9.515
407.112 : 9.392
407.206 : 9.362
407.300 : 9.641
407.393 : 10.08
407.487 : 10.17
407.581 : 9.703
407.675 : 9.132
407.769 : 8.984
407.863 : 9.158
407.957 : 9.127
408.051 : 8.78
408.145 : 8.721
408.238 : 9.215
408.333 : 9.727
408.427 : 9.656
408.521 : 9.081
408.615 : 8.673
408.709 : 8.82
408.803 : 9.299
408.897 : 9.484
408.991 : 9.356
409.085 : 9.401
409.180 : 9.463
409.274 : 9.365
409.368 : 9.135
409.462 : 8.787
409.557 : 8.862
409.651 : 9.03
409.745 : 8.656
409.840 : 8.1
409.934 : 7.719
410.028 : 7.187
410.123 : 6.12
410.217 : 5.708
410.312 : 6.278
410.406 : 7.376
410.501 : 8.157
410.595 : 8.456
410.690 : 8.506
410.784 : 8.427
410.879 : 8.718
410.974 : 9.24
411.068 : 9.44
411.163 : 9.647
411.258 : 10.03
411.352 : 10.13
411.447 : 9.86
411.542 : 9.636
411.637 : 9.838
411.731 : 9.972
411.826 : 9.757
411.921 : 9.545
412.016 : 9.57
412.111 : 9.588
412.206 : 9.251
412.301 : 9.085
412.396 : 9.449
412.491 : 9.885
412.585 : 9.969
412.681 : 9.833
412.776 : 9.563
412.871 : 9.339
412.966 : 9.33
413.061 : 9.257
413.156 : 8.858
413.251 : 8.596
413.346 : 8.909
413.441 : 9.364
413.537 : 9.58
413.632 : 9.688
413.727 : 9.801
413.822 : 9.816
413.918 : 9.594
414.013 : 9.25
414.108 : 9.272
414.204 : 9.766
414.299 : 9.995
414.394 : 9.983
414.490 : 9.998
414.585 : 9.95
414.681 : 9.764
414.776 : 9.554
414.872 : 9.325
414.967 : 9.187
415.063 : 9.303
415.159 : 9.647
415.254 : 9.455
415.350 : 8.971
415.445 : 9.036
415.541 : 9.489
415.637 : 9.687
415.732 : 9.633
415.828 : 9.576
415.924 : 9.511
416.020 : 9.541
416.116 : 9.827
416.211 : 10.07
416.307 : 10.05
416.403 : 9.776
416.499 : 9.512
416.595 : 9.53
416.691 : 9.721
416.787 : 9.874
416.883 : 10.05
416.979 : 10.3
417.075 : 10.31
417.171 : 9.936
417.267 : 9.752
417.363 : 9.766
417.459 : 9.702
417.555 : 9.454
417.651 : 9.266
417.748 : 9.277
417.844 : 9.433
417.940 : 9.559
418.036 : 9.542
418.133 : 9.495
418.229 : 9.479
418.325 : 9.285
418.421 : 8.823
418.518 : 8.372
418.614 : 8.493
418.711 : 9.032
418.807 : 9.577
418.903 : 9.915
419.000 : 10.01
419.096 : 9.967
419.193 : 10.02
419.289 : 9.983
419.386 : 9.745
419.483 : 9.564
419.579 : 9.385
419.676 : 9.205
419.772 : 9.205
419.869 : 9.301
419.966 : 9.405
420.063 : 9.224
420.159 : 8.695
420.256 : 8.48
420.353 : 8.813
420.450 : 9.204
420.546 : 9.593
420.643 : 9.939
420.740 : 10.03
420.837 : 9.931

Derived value 0.25 nm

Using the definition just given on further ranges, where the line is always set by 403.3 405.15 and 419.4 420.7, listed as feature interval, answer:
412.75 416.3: -0.07 nm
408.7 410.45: 0.20 nm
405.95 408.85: 0.04 nm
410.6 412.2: -0.01 nm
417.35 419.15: -0.02 nm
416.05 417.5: -0.09 nm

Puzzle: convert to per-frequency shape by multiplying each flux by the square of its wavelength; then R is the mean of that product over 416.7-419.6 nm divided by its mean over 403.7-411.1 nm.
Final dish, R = 1.11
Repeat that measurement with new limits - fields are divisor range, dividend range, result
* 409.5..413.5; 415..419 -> 1.10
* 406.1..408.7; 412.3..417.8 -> 1.07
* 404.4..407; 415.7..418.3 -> 1.09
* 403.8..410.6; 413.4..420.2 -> 1.10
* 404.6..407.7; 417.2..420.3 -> 1.05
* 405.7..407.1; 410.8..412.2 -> 1.04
